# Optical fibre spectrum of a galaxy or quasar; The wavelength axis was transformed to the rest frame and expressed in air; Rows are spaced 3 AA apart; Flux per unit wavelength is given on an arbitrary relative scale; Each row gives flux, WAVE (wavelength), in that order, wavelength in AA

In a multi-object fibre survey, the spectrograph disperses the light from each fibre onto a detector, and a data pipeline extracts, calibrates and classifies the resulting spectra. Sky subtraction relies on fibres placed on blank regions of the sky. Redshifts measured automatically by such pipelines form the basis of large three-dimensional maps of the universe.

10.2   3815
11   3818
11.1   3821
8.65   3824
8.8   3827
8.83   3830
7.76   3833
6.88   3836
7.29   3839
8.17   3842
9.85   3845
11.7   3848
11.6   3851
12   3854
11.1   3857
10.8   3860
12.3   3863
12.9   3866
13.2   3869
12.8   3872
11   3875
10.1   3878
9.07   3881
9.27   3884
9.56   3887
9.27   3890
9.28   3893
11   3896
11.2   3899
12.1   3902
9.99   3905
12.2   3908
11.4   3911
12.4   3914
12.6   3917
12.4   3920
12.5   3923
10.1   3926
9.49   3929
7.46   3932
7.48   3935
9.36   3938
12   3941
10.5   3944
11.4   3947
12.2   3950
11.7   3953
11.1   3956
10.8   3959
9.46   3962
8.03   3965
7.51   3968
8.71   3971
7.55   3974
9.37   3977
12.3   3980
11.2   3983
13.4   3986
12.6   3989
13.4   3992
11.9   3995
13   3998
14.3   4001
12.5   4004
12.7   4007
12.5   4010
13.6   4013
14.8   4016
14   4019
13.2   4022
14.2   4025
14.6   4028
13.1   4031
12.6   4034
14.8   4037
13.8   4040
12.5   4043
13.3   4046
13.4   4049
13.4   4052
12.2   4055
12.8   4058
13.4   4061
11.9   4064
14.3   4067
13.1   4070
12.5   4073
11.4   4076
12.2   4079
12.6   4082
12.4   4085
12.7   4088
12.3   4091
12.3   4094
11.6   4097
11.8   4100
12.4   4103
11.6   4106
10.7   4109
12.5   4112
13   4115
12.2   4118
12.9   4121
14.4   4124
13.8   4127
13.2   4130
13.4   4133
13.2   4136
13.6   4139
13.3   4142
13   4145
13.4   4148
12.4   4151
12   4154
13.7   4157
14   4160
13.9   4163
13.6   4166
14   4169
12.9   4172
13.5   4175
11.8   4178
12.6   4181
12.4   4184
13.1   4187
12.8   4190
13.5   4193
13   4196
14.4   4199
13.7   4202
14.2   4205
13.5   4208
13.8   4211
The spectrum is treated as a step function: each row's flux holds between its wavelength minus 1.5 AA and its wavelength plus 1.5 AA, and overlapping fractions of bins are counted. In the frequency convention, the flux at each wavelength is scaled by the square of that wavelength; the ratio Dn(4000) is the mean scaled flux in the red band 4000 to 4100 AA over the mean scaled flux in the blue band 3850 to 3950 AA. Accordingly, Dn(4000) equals 1.29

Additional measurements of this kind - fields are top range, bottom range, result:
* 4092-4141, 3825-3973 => 1.36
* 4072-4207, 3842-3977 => 1.37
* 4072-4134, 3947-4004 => 1.20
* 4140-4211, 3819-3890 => 1.53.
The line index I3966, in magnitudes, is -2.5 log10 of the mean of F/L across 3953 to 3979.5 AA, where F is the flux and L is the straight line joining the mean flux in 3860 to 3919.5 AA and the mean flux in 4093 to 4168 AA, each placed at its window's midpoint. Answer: 0.24 mag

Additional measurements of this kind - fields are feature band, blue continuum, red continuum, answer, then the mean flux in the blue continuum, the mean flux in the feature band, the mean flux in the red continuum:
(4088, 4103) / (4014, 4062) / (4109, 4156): 0.09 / 13.5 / 12.1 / 13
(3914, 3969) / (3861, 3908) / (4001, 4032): 0.16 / 10.9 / 10.4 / 13.6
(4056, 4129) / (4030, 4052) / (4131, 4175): 0.07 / 13.4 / 12.5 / 13.3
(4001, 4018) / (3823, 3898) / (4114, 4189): -0.14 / 10.1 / 13.3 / 13.2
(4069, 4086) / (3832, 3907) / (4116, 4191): 0.01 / 10.4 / 12.3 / 13.2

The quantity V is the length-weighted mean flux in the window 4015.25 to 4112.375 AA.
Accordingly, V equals 12.8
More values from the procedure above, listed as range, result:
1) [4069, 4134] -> 12.5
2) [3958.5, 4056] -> 12.3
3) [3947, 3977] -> 9.74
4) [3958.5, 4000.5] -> 10.7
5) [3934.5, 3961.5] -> 10.8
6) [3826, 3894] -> 10.2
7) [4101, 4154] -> 12.8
